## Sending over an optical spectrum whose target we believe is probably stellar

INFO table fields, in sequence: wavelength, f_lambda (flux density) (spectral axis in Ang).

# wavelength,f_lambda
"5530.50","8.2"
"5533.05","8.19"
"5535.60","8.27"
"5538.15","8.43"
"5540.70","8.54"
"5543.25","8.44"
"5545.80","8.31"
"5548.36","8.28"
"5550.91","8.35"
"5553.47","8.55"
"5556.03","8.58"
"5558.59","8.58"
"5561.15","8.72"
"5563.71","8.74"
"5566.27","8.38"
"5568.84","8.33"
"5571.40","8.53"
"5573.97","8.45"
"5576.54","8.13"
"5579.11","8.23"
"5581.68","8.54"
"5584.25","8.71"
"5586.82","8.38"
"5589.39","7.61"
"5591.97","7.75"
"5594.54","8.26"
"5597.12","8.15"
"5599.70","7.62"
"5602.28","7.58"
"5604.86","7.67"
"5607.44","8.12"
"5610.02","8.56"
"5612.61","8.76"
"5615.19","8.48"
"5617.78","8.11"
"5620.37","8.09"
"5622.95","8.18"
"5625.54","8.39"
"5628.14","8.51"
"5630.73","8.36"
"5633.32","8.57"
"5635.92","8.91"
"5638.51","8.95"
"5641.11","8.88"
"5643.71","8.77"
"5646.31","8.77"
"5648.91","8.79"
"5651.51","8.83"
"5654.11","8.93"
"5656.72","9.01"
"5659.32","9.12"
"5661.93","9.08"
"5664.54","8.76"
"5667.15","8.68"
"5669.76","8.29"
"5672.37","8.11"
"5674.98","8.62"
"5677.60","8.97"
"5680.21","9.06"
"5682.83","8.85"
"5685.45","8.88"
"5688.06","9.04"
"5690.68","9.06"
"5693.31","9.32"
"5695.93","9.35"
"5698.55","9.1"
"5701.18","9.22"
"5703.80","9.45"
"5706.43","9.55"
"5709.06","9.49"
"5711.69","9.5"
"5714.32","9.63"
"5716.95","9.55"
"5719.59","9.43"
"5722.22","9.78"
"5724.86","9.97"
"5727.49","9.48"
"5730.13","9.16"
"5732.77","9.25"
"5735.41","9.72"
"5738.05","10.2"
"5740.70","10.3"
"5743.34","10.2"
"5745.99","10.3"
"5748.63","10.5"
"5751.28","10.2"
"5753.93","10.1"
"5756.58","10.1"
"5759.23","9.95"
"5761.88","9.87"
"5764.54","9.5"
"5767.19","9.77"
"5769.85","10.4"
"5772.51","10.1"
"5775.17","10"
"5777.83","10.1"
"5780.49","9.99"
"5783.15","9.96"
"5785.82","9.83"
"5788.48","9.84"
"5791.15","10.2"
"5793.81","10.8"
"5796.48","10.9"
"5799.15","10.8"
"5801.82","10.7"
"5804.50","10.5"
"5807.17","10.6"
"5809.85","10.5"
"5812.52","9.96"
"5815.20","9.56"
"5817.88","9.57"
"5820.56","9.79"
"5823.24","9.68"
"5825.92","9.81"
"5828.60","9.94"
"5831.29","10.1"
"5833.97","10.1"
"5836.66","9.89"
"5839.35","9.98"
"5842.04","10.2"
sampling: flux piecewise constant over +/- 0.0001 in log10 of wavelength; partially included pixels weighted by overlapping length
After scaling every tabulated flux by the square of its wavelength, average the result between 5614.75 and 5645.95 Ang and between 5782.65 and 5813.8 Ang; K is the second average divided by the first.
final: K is 1.29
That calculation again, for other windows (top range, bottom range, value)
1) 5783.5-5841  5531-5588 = 1.31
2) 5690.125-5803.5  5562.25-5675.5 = 1.22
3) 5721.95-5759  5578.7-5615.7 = 1.28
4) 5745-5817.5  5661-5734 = 1.14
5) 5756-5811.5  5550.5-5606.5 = 1.33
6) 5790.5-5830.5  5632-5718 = 1.19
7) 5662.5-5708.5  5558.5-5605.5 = 1.13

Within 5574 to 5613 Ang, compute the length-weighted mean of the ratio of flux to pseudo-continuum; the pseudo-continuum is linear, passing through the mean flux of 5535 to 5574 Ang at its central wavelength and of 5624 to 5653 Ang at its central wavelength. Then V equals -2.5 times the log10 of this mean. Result 0.06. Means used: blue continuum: 8.47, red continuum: 8.7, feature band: 8.13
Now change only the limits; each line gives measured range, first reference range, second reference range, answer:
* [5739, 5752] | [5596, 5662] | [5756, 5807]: -0.06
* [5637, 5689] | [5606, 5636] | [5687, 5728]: 0.01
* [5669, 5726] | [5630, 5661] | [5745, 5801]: 0.02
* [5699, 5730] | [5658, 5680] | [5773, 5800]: -0.02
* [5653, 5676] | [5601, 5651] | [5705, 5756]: 0.03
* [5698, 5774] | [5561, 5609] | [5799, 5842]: -0.04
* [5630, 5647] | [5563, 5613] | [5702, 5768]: 0.00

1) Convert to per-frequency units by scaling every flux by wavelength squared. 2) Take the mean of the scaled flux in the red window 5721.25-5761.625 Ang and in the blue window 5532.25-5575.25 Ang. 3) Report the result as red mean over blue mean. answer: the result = 1.3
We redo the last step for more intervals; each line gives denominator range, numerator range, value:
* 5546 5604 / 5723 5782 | 1.28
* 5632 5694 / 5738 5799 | 1.19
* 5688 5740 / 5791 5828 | 1.12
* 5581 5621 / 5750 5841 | 1.33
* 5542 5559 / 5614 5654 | 1.05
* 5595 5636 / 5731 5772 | 1.28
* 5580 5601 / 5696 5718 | 1.21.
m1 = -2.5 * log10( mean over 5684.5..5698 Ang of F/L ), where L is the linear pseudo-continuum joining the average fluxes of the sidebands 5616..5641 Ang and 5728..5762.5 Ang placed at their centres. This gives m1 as 0.02 mag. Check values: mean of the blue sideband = 8.47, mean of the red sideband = 9.98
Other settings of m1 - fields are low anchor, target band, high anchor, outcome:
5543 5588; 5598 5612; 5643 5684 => 0.08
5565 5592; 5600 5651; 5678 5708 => 0.03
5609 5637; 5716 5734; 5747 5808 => 0.01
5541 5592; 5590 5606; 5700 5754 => 0.11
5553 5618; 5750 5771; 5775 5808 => 0.00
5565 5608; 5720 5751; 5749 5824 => -0.03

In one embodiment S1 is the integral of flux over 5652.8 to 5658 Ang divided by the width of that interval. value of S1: 8.97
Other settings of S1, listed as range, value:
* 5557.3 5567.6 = 8.6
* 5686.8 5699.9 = 9.17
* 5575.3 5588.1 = 8.4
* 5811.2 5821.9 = 9.72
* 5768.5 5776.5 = 10.2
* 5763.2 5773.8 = 9.94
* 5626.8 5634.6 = 8.48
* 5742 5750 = 10.3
